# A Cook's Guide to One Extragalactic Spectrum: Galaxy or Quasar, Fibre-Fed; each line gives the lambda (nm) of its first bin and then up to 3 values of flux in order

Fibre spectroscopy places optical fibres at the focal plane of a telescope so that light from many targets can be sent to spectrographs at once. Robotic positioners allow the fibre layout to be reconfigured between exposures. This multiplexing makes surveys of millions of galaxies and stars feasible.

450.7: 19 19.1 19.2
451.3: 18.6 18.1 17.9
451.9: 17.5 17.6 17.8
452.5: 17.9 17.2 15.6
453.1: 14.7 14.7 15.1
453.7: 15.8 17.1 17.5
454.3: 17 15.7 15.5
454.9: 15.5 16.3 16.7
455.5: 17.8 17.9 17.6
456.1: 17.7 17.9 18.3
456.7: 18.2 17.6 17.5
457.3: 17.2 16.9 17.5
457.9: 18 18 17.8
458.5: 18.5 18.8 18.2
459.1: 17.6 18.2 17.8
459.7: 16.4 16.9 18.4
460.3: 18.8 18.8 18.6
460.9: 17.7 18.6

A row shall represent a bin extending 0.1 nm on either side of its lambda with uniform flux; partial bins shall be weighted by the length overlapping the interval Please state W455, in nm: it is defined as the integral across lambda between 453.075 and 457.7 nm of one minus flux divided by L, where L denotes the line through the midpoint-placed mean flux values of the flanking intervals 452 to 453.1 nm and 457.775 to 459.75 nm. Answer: 0.160 nm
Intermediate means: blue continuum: 17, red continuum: 18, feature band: 16.8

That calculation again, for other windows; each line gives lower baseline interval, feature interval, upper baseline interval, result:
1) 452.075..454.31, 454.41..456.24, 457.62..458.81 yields 0.04 nm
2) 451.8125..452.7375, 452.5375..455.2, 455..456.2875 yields 0.23 nm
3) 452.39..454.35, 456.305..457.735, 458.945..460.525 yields -0.04 nm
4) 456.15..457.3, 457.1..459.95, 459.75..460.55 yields 0.04 nm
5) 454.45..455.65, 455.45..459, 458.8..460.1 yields -0.19 nm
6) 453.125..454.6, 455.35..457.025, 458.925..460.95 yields -0.11 nm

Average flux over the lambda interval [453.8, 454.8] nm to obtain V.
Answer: 16.6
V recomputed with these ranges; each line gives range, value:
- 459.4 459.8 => 17.1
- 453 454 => 15.5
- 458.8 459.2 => 17.9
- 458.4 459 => 18.5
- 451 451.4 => 18.9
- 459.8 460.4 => 18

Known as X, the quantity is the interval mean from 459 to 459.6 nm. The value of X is 17.9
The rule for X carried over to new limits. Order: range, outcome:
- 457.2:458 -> 17.4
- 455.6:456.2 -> 17.7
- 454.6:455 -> 15.5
